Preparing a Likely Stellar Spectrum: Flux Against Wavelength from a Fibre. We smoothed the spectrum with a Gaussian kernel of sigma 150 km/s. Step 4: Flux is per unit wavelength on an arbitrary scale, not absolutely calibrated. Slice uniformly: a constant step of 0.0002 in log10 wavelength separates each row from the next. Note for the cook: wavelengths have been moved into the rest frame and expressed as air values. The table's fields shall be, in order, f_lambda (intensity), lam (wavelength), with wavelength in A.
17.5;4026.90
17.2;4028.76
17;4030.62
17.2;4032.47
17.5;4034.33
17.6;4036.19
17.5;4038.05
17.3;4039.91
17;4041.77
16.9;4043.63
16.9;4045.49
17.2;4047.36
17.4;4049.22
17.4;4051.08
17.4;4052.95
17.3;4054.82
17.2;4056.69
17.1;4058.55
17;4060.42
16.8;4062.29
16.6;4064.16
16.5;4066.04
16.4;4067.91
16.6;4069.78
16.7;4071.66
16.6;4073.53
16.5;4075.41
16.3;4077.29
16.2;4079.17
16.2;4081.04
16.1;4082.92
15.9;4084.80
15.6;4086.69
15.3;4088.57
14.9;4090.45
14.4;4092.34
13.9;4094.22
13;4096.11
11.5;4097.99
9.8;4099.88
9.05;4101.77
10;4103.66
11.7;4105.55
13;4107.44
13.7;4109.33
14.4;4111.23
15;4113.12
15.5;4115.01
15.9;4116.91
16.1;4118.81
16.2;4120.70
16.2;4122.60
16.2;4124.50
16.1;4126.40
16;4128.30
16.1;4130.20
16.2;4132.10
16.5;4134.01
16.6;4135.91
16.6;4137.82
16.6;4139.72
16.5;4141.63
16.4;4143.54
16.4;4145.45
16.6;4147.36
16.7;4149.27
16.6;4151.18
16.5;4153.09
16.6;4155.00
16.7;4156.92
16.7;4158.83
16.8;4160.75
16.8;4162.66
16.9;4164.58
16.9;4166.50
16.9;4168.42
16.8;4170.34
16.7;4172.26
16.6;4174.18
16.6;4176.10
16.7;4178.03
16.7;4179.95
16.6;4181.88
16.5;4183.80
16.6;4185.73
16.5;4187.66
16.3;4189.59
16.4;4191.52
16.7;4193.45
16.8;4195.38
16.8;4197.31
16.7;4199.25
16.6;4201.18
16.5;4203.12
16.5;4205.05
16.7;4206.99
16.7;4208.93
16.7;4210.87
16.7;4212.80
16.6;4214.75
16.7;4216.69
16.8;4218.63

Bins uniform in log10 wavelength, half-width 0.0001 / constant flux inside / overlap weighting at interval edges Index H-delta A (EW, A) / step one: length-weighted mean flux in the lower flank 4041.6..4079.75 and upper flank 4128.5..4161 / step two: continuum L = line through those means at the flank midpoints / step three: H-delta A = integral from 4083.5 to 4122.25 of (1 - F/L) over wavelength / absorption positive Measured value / 6.7 A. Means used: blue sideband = 16.9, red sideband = 16.5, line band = 13.8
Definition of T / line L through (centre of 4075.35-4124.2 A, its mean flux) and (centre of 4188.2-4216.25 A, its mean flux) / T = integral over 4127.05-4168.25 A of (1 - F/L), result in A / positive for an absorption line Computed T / -3.1 A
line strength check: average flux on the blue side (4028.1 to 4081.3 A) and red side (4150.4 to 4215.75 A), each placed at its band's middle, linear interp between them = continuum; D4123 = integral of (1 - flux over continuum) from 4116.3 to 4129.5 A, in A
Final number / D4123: 0.5 A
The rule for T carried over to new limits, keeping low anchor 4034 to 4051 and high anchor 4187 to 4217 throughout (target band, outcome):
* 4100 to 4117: 4.2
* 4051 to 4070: 0.3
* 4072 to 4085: 0.6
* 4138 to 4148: 0.2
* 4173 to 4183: 0.0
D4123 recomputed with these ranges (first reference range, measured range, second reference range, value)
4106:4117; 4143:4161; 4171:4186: -1.0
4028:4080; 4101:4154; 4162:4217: 4.5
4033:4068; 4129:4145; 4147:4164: 0.3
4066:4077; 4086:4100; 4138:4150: 2.4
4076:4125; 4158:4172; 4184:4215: -0.9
